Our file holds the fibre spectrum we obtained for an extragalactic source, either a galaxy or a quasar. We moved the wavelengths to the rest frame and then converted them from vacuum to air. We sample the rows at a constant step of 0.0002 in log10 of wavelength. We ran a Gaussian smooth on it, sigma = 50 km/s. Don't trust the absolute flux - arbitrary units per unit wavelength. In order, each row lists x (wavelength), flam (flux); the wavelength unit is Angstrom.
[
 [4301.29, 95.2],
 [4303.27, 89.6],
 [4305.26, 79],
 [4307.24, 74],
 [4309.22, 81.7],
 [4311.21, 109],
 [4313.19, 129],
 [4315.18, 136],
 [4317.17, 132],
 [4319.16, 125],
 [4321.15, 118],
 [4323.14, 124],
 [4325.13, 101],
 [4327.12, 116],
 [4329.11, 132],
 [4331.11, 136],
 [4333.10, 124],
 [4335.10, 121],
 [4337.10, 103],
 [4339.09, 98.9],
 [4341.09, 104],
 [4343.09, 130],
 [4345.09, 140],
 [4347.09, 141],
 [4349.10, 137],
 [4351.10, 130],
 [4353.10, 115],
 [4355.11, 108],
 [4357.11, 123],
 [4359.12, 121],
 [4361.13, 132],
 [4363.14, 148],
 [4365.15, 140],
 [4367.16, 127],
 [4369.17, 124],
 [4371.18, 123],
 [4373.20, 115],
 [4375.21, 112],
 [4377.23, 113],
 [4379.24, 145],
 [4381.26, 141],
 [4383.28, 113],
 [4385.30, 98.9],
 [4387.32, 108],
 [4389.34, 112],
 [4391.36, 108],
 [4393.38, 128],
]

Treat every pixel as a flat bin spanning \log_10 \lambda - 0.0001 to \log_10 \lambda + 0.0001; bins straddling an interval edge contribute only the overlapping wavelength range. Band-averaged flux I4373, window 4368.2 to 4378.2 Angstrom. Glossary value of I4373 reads 117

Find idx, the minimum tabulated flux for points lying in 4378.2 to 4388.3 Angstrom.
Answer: 98.9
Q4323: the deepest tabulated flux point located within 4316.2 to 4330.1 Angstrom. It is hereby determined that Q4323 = 101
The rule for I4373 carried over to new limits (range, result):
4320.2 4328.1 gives 115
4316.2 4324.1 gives 125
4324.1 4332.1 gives 121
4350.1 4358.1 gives 119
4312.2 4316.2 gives 132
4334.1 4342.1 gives 107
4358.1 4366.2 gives 135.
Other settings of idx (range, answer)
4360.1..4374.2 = 115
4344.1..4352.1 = 130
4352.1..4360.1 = 108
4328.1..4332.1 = 132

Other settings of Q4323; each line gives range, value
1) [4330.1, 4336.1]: 121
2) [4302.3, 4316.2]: 74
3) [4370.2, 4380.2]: 112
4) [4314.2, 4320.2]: 125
